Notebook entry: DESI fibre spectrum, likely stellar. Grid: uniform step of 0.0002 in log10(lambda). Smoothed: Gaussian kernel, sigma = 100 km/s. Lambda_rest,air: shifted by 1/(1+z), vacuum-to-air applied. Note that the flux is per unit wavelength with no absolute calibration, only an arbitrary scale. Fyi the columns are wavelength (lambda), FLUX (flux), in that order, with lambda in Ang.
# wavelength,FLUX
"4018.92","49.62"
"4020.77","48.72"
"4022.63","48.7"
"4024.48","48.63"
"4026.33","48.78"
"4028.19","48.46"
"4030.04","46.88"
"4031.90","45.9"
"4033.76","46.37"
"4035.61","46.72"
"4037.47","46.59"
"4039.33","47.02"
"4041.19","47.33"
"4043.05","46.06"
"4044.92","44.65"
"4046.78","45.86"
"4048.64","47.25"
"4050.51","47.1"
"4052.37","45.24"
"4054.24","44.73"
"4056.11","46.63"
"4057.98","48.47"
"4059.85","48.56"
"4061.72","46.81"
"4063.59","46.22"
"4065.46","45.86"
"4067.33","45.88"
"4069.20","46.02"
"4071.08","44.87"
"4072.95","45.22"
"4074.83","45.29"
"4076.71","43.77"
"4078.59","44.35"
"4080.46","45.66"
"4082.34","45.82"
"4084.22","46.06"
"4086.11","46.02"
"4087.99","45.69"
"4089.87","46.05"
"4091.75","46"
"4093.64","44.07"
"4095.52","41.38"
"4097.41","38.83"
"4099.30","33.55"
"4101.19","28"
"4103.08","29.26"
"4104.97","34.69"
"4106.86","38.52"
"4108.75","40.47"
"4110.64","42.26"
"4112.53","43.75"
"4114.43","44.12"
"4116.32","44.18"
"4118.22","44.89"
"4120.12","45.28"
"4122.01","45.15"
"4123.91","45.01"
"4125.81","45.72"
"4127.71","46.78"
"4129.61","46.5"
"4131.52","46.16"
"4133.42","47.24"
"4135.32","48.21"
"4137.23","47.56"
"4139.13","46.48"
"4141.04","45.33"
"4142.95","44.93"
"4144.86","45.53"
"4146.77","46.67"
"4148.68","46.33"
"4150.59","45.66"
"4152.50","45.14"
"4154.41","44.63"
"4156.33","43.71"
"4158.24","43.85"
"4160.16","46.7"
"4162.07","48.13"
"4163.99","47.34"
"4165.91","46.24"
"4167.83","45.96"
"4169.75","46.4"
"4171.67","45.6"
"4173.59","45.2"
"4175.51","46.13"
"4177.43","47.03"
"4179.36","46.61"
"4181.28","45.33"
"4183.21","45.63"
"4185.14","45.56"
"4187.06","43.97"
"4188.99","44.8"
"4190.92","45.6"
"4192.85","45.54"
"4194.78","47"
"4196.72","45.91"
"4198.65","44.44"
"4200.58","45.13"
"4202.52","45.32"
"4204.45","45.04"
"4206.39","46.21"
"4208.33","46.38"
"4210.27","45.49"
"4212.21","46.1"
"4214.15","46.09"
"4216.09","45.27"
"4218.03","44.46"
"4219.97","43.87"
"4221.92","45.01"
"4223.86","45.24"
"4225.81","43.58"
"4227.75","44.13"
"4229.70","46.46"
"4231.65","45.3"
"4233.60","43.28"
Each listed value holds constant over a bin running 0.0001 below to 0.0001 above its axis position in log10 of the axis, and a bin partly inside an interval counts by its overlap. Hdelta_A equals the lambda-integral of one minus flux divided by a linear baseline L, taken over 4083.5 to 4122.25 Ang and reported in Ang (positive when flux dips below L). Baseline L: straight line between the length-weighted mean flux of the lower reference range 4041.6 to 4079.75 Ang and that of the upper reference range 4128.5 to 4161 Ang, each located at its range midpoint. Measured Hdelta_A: 3.95 Ang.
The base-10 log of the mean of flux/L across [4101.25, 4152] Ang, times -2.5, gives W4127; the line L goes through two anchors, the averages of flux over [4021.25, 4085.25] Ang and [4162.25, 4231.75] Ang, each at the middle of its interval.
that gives 0.05 mag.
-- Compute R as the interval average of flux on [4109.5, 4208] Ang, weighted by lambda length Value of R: 45.6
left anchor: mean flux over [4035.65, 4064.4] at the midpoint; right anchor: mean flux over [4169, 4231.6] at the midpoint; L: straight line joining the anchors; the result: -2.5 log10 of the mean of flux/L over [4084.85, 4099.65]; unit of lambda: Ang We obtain 0.08 mag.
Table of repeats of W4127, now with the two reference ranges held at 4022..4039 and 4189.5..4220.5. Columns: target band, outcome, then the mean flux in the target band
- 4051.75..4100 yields 0.05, 44.9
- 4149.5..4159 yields 0.03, 44.7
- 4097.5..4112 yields 0.29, 35.7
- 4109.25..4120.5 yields 0.06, 43.9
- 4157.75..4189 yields 0.00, 46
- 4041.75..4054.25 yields 0.03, 46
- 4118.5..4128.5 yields 0.02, 45.5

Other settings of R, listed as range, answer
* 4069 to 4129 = 42.7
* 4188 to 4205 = 45.4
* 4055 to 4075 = 46.4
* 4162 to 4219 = 45.8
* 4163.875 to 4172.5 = 46.2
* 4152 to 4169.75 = 45.8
